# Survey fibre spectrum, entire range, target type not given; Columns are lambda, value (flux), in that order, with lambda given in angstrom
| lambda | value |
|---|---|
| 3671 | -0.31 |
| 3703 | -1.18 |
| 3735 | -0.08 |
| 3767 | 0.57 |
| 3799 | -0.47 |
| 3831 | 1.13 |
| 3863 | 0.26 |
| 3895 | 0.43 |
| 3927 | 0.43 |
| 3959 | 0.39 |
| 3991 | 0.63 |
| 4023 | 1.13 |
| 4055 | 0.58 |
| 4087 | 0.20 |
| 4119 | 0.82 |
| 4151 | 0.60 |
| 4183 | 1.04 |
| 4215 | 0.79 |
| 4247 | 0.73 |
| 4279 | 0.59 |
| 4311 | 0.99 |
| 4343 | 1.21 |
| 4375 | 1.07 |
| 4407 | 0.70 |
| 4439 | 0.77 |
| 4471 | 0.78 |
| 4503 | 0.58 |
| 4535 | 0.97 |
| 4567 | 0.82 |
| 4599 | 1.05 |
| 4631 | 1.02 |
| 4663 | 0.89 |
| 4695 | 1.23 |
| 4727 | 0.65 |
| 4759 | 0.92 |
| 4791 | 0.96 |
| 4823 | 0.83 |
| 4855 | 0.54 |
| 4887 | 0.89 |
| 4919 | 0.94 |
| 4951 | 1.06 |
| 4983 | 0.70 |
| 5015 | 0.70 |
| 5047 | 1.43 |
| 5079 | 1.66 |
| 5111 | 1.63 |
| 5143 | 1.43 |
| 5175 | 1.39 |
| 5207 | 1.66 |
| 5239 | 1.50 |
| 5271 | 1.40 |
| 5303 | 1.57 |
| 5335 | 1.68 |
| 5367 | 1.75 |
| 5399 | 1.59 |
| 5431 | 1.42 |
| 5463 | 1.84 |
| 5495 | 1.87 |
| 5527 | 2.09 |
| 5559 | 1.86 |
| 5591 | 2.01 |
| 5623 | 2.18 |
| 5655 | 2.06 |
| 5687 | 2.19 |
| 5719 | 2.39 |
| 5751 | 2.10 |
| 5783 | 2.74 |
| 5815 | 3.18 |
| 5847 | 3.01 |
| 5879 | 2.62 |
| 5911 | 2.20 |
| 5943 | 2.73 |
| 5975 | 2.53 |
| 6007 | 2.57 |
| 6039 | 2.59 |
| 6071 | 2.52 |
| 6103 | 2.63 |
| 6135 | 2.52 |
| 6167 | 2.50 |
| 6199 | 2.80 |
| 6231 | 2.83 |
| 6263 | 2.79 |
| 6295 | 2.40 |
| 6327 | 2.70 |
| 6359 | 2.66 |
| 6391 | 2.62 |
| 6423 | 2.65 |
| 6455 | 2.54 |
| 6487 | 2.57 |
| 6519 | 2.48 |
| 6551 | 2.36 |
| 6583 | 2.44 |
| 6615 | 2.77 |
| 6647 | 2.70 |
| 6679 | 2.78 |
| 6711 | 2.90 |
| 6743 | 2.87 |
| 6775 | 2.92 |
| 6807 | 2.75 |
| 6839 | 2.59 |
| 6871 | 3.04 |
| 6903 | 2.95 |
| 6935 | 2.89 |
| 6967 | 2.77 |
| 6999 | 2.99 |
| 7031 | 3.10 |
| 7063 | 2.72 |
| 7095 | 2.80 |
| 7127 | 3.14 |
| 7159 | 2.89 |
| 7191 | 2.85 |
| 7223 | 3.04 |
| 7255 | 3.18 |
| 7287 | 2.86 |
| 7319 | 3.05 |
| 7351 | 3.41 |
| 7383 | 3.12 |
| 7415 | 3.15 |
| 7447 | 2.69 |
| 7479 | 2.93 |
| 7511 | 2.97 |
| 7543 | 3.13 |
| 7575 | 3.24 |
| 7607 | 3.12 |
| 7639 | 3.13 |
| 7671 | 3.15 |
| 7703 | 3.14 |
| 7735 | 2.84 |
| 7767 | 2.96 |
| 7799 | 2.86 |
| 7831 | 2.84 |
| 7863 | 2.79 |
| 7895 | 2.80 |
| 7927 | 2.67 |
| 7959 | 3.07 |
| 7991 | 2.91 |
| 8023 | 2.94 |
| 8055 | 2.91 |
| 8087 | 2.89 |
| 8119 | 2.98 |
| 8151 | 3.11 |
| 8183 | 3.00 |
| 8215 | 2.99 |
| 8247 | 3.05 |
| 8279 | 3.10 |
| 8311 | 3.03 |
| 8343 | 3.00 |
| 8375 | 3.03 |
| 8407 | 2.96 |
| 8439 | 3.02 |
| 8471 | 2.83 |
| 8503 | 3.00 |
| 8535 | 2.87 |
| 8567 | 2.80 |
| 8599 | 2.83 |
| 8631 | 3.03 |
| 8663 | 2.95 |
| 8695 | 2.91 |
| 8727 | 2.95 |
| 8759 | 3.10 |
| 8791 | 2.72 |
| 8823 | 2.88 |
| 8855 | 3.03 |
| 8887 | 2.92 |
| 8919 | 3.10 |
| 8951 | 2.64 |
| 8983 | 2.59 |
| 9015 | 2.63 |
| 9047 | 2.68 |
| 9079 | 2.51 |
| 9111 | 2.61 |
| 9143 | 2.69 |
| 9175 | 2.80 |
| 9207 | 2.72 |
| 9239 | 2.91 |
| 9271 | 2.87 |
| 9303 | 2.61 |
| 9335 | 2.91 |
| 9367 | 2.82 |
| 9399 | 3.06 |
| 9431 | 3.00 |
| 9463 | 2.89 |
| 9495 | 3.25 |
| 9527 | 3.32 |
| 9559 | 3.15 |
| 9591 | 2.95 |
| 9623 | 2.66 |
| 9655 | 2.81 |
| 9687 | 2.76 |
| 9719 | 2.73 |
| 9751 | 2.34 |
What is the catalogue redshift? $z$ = 0.26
